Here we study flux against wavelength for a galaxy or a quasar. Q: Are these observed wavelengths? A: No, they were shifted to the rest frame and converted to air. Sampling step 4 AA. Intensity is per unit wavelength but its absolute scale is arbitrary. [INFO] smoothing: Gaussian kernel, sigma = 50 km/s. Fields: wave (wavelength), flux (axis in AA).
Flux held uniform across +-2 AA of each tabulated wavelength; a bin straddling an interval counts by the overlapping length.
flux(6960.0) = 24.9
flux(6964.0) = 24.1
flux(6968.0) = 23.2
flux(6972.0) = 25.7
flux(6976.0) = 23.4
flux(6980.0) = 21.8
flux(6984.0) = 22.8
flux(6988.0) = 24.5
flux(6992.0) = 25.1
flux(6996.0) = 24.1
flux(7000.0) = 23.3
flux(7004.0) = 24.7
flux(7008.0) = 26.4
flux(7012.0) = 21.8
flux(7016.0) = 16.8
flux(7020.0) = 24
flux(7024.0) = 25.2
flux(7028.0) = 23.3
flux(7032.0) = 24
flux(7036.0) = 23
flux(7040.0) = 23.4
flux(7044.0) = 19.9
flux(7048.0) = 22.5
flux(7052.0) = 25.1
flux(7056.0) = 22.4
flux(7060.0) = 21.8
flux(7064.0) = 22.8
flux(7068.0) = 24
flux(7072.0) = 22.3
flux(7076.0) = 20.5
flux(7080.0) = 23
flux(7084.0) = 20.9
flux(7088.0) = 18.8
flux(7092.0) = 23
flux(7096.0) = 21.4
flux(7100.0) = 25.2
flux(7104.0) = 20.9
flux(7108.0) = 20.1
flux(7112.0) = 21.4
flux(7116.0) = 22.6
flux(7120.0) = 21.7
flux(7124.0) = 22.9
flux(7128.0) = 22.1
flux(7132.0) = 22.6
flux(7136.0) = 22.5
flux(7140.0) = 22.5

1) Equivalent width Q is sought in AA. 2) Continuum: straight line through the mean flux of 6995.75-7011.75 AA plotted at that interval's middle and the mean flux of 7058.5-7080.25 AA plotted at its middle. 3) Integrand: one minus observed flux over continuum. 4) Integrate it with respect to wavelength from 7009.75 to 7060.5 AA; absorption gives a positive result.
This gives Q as 1.7 AA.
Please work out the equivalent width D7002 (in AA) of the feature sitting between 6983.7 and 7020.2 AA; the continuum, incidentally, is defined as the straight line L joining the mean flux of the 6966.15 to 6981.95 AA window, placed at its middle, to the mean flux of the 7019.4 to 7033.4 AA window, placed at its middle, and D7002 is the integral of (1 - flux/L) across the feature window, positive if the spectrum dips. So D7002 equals 0.8 AA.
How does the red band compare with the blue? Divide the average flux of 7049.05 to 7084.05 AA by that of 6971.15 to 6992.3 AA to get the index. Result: 0.96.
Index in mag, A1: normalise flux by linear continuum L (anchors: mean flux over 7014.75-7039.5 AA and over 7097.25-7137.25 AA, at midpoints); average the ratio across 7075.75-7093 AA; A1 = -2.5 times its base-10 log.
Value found 0.06 mag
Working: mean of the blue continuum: 22.9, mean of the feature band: 21.2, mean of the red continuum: 22.2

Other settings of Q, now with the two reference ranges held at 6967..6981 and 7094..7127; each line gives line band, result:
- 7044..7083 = 0.1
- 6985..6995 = -0.4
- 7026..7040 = -0.3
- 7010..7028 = 0.8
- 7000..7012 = -0.7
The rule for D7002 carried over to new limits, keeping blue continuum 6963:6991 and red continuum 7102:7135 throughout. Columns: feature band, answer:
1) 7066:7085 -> 0.1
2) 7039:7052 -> 0.3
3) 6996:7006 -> -0.3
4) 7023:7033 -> -0.5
